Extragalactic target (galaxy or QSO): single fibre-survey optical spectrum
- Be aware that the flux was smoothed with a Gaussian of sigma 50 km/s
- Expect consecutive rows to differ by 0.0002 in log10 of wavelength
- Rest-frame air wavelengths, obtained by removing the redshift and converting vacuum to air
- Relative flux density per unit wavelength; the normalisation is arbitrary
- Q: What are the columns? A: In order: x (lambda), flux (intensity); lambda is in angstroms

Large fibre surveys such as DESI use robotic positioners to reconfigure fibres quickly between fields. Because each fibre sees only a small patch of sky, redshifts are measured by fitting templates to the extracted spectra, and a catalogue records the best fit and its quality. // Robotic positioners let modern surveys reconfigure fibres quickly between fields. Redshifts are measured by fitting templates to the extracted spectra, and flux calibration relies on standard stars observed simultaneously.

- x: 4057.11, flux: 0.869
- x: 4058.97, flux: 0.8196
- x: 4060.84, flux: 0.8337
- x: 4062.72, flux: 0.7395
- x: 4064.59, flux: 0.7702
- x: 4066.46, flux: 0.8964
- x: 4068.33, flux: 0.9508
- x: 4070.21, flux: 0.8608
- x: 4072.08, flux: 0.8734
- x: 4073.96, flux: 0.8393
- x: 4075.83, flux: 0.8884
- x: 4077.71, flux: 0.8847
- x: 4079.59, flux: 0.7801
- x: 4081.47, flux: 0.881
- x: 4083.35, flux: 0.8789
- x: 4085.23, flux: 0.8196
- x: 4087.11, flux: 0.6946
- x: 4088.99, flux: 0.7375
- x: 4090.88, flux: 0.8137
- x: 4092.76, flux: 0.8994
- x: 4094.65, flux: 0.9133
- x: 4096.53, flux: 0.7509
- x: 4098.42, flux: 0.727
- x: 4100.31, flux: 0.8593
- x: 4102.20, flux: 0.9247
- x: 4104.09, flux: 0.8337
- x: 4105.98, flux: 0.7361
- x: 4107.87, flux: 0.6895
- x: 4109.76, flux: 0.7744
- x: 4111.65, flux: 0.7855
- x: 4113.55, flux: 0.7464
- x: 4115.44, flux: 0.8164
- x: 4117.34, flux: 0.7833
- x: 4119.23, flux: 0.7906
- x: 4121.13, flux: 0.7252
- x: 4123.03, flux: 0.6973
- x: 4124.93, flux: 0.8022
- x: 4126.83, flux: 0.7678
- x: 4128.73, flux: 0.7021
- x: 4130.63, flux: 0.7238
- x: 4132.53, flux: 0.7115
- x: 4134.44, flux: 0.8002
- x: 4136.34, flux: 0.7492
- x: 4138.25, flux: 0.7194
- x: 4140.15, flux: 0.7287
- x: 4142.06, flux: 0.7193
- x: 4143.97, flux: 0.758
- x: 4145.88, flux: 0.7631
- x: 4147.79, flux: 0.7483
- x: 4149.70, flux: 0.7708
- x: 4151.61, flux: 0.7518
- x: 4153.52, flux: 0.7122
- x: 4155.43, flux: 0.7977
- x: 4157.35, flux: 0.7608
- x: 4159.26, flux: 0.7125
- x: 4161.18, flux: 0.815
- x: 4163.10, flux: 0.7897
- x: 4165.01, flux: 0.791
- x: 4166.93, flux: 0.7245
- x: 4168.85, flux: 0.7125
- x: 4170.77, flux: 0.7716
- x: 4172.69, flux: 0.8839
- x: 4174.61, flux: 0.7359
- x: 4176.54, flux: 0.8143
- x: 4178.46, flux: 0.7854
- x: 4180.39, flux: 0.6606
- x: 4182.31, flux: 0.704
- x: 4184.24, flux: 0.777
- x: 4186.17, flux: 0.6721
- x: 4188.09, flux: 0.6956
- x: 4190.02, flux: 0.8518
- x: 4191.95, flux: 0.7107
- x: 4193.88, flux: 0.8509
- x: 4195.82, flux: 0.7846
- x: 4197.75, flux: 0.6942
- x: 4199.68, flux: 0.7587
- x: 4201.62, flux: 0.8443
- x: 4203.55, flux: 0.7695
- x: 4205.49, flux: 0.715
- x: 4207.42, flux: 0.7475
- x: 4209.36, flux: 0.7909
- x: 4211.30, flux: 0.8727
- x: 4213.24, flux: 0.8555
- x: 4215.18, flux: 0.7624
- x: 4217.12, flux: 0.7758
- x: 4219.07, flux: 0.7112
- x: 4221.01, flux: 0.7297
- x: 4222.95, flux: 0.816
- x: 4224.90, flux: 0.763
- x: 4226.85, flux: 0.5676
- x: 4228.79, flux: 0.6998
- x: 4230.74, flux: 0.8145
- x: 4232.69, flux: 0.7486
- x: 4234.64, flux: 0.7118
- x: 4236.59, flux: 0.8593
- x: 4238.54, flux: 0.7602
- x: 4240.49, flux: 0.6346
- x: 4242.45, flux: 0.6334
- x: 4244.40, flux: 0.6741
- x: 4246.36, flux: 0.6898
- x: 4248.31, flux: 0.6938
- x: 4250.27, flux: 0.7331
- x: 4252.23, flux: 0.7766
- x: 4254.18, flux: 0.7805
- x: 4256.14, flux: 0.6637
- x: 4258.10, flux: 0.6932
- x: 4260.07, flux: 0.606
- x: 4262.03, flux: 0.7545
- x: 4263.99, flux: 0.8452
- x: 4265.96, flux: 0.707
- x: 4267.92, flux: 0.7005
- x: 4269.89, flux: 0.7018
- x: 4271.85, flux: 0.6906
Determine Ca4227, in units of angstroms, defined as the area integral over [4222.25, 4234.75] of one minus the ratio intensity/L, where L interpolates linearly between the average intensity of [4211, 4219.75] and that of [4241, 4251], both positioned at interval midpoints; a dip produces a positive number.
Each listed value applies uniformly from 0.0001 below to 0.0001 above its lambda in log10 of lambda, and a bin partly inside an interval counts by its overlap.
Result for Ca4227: 0.22 angstroms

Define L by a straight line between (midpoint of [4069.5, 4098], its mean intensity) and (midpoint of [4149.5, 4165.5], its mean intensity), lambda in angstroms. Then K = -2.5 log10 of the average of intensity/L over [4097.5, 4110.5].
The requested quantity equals 0.03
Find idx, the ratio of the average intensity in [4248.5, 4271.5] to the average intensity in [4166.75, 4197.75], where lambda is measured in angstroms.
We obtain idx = 0.95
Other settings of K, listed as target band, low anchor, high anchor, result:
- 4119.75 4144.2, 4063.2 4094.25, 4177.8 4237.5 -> 0.10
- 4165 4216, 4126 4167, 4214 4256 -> -0.04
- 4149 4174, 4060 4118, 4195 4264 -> 0.01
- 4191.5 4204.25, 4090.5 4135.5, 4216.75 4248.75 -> -0.05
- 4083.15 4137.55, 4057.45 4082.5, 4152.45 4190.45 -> 0.04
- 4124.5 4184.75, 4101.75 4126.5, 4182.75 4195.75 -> 0.02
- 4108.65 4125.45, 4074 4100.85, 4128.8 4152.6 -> 0.02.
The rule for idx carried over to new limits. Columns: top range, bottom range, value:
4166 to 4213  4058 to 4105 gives 0.92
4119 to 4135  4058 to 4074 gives 0.88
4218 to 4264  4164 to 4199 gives 0.95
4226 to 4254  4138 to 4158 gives 0.96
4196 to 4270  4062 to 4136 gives 0.92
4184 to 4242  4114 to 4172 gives 1.00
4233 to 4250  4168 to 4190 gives 0.94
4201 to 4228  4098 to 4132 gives 0.99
